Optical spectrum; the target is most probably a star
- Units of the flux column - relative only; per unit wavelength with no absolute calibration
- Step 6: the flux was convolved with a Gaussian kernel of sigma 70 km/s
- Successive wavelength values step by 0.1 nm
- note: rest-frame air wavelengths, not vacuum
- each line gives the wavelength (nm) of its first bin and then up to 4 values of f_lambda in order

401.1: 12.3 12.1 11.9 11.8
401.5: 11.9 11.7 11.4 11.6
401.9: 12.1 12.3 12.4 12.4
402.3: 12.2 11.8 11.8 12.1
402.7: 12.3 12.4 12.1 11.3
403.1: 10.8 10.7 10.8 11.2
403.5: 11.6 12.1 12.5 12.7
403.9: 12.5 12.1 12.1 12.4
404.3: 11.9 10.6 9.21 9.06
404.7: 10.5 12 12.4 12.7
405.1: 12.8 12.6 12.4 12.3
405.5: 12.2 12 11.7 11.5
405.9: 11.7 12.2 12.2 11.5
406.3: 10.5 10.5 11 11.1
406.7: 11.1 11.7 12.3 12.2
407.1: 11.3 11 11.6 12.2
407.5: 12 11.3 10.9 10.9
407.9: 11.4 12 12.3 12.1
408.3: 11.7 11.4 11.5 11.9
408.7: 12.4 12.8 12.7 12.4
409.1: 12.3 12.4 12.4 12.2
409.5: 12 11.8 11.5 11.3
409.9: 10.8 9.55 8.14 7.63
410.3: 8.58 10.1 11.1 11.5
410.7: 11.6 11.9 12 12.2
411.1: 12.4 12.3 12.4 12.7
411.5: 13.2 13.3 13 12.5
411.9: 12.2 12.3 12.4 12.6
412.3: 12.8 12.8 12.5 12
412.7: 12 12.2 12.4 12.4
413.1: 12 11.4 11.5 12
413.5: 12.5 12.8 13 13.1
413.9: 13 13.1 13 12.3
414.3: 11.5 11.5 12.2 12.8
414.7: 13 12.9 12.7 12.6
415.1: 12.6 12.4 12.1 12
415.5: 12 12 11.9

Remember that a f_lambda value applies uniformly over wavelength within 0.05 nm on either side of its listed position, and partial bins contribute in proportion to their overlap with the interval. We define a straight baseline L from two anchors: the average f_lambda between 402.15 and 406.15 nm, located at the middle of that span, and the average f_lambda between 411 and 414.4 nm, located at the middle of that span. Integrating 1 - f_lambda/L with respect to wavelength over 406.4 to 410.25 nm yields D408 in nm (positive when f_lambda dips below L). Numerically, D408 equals 0.20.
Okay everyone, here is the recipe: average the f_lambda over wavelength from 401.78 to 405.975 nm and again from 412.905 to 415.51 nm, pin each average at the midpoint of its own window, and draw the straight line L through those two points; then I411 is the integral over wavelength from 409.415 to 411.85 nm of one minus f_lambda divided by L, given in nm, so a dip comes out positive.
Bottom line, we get 0.16 nm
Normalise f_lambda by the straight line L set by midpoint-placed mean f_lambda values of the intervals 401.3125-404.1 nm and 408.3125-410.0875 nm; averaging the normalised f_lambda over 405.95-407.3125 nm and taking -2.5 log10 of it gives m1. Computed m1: 0.03 mag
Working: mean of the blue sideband 11.9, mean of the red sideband 11.8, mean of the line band 11.4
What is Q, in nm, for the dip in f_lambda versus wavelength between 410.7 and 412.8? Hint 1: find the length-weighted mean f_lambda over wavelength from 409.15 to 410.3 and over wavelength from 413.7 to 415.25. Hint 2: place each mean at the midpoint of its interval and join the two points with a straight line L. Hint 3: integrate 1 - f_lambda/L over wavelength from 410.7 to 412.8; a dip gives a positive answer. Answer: -0.16 nm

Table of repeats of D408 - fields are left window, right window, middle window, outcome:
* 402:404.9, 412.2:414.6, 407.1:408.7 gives 0.05 nm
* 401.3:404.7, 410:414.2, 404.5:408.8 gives 0.05 nm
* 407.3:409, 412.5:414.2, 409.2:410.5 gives 0.15 nm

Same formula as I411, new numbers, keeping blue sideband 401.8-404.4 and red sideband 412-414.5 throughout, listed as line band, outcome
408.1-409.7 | 0.01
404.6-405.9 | 0.01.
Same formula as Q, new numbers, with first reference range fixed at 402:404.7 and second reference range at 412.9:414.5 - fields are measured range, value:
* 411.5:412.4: -0.034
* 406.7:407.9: 0.036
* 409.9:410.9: 0.163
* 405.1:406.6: 0.008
